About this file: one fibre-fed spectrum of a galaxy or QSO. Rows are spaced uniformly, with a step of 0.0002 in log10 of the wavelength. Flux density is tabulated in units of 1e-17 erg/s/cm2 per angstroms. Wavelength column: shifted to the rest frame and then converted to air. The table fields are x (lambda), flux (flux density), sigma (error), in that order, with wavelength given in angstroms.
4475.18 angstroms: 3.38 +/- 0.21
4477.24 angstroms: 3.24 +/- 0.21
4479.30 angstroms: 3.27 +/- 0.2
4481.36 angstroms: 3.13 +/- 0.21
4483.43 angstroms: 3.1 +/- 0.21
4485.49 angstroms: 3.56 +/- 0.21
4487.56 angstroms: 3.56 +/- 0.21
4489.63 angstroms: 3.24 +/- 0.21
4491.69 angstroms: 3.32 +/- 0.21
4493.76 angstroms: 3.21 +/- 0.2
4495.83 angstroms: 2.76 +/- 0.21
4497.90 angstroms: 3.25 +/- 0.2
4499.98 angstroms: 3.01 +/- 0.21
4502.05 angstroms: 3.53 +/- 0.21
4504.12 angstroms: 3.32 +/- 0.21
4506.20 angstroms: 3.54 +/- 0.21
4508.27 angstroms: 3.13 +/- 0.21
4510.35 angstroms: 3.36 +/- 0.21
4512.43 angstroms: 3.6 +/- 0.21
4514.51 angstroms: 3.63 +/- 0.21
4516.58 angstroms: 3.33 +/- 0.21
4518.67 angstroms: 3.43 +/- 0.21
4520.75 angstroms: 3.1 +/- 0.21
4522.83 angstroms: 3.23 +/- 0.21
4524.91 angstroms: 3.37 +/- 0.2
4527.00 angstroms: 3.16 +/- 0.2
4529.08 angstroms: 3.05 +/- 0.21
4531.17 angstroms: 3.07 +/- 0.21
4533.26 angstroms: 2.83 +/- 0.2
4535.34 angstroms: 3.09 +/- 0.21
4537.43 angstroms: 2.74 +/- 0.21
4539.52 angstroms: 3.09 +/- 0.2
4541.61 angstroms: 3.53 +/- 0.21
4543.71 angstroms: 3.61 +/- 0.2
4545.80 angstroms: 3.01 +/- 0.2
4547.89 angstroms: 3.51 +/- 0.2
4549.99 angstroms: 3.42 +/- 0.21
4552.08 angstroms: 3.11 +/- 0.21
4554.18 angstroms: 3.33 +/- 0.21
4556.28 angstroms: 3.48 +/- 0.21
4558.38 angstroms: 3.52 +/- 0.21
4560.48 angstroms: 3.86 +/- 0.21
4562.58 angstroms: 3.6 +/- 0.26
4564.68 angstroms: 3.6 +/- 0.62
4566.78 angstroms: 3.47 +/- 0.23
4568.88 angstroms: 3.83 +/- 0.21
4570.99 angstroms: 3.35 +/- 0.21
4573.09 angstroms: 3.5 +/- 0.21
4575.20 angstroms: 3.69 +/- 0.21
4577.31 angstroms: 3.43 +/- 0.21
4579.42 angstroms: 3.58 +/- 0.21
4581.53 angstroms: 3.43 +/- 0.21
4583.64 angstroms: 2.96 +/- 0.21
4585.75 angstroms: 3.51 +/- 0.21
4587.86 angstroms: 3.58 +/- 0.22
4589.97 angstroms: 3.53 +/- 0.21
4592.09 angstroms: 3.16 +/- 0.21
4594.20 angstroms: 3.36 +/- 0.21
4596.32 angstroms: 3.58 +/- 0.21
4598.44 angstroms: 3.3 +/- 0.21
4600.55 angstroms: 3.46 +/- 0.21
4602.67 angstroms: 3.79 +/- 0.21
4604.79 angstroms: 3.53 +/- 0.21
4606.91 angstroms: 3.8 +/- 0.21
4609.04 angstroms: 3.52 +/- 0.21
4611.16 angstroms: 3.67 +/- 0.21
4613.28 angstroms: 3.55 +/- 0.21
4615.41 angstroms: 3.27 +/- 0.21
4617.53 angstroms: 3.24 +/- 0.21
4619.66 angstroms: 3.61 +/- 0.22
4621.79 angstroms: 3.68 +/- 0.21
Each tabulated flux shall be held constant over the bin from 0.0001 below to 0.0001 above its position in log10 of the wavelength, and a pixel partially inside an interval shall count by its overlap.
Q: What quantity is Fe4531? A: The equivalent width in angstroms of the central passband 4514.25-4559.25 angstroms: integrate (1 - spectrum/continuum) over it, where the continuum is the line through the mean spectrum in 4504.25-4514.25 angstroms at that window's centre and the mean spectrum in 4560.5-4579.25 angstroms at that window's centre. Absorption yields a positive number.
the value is 3.08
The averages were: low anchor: 3.41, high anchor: 3.58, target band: 3.25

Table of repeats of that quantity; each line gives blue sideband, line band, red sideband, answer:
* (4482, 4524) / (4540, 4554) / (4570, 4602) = 0.1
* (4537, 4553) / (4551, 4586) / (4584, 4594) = -1.5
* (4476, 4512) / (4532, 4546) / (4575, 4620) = 0.9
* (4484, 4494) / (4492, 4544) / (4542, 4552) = 2.2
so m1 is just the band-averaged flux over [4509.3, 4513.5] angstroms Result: 3.47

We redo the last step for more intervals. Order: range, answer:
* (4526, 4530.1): 3.11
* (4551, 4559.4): 3.36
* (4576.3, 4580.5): 3.5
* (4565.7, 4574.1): 3.54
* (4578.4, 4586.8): 3.37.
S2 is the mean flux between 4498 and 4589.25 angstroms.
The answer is 3.36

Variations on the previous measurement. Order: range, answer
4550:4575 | 3.52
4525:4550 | 3.17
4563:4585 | 3.49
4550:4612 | 3.5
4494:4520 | 3.32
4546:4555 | 3.31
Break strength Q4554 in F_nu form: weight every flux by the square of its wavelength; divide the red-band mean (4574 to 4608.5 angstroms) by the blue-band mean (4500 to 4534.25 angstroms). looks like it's 1.1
